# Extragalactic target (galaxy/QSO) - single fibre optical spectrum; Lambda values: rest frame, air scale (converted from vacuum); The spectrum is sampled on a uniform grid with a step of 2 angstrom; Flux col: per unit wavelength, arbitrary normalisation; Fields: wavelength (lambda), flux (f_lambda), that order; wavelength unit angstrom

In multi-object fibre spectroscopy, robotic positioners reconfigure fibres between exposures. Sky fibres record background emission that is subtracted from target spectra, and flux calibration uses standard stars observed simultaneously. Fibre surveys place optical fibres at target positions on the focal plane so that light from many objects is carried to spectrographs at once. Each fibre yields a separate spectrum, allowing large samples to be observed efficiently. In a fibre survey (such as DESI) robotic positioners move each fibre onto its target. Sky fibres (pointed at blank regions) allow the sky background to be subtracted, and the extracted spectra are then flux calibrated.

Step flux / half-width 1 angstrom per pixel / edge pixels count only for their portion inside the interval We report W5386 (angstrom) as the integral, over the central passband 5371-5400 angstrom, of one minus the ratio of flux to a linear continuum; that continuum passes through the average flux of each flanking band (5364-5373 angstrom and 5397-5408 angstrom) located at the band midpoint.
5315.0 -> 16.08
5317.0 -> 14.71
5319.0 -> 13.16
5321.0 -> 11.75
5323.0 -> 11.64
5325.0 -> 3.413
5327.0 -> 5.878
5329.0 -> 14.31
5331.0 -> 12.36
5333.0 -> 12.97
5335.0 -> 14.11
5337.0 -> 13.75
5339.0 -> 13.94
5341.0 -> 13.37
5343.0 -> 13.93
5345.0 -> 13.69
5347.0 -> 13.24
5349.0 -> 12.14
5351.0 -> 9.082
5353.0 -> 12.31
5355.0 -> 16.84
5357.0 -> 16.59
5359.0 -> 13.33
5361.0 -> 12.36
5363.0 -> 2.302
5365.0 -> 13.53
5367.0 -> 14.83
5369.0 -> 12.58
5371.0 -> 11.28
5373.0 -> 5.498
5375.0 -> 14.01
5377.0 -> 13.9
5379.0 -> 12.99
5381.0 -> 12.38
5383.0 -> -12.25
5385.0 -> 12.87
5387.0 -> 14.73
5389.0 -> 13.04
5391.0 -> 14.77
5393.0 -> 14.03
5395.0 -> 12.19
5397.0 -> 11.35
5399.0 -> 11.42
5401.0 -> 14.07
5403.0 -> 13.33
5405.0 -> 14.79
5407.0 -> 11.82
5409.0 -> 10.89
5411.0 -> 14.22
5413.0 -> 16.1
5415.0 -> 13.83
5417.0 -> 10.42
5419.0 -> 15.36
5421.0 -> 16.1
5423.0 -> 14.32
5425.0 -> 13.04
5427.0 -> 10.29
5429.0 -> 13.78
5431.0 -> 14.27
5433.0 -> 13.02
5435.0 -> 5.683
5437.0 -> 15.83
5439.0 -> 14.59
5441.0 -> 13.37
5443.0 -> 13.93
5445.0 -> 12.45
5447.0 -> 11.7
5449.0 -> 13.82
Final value 4.1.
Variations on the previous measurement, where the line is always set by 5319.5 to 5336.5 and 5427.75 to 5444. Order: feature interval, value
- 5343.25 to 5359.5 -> -2.9 angstrom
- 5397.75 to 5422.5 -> -2.0 angstrom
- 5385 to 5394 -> -1.4 angstrom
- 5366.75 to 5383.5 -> 2.8 angstrom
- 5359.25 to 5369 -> 0.4 angstrom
